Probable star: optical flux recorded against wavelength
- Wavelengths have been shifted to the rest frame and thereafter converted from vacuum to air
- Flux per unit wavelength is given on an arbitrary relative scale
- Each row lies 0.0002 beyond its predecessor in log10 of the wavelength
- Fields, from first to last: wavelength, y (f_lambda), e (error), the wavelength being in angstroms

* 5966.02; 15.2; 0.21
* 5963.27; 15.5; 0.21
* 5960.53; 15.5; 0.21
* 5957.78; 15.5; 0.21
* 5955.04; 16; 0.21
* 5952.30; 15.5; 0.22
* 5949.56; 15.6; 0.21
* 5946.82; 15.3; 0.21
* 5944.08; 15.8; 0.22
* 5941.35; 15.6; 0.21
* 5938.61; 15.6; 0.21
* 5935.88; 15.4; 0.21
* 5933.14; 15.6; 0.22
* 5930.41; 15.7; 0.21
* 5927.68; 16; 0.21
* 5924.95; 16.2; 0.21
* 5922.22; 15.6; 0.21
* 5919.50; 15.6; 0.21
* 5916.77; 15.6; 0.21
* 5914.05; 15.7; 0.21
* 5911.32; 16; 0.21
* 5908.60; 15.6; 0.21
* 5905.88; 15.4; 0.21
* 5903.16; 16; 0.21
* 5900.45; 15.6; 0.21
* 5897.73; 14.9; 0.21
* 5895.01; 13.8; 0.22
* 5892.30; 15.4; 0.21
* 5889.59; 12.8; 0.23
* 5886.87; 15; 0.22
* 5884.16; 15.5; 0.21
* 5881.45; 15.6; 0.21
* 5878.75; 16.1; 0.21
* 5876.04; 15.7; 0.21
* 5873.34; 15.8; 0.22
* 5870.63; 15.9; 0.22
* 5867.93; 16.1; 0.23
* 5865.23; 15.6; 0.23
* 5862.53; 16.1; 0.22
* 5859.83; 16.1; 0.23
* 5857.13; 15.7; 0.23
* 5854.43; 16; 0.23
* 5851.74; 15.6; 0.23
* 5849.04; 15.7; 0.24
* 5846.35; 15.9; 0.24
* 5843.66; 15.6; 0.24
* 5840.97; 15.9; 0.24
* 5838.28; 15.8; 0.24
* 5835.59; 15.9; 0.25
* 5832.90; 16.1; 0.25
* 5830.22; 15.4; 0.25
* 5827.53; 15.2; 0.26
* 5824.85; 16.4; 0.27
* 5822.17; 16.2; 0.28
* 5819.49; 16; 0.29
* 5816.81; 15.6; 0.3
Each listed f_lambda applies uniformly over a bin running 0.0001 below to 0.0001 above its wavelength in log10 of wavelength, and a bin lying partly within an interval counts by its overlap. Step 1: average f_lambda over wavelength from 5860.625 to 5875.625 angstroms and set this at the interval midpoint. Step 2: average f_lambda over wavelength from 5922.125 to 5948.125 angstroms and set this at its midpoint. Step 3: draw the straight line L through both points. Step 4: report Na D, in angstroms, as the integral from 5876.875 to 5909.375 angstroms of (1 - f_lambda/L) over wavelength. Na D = 1.4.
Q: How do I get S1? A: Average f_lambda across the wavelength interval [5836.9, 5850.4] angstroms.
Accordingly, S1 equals 15.8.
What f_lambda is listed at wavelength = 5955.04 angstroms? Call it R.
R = 16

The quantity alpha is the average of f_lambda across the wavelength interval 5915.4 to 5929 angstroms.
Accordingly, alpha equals 15.8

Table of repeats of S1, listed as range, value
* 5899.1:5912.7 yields 15.7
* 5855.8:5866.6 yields 15.9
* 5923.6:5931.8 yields 16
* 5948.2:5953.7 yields 15.6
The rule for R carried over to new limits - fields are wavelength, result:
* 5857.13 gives 15.7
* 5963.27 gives 15.5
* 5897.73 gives 14.9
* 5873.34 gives 15.8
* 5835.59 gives 15.9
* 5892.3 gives 15.4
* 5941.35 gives 15.6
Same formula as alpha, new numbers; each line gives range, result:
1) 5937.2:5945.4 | 15.7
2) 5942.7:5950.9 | 15.6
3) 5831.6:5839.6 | 15.9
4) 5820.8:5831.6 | 15.8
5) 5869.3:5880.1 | 15.9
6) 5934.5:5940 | 15.5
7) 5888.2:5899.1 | 14.2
